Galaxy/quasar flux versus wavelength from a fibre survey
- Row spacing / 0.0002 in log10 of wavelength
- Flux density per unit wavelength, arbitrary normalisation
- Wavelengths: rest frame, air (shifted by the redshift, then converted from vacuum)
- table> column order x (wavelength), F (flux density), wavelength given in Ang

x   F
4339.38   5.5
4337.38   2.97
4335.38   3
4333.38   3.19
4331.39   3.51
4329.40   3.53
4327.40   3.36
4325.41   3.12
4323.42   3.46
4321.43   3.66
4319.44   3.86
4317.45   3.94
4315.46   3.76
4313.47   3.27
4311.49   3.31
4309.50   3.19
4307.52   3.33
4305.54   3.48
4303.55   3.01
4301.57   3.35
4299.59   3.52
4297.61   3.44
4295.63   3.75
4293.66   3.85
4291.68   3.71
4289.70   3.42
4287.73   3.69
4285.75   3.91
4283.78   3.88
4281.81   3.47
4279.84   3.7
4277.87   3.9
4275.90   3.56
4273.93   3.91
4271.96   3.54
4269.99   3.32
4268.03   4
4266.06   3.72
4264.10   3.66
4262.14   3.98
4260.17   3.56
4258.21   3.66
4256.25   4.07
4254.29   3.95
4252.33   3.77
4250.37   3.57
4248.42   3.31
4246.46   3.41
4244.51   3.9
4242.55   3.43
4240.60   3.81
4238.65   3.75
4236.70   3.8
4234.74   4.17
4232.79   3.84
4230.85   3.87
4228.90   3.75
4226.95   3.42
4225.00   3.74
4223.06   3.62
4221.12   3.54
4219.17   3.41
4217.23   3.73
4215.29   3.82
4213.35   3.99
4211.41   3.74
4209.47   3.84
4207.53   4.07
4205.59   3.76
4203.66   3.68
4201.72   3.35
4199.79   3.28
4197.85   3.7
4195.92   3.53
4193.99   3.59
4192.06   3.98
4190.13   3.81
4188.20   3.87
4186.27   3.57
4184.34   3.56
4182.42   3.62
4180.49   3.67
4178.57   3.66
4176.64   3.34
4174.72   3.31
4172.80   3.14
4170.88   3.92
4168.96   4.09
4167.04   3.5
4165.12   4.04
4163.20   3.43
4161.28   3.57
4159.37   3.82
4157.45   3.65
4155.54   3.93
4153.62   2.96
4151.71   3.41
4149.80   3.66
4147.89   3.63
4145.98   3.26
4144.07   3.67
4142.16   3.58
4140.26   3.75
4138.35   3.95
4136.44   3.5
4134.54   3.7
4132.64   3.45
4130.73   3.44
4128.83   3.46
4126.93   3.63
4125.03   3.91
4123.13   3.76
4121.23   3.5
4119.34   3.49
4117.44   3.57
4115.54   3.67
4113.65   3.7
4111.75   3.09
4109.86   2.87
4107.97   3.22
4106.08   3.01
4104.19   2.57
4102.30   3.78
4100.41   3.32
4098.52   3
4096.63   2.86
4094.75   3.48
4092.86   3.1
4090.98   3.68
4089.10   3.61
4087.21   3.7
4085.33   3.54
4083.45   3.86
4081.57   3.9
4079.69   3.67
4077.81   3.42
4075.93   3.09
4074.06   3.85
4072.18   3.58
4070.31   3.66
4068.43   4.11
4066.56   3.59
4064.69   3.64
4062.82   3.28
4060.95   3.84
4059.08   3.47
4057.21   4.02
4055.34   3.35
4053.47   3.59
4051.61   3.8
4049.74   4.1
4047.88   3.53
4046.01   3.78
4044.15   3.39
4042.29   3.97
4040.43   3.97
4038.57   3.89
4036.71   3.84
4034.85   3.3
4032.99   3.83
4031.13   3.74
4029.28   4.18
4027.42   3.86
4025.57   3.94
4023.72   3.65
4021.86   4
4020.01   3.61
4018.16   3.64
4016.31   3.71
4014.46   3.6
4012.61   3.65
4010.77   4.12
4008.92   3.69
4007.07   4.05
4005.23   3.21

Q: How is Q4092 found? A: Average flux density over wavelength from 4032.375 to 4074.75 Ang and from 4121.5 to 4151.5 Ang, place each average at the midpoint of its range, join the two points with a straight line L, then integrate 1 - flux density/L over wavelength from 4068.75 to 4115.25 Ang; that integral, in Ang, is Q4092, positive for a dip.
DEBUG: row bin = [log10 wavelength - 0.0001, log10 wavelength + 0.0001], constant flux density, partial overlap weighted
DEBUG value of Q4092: 3.2 Ang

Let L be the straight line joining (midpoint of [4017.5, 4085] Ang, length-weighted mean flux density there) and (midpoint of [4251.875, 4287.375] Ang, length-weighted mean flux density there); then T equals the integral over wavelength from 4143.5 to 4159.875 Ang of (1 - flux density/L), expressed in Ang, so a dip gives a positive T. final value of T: 0.8 Ang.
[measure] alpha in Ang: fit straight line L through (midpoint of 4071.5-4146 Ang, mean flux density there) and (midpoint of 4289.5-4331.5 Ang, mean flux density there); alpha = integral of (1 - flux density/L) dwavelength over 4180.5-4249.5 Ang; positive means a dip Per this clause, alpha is -4.1 Ang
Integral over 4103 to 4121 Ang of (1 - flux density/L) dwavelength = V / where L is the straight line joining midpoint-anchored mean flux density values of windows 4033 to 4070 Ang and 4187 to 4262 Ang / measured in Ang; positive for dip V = 2.2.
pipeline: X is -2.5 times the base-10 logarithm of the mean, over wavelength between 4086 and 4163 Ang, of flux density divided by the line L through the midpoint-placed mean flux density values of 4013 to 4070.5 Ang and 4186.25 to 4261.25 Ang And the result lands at 0.076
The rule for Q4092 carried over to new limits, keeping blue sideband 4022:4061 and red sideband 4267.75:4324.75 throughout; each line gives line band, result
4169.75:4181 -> 0.5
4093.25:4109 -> 2.4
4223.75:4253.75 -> -0.7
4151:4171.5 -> 0.1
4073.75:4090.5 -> 0.5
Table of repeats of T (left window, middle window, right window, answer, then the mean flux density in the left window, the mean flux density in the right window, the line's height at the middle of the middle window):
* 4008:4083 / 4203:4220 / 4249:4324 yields -0.6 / 3.72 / 3.63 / 3.66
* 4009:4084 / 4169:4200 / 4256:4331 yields 0.3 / 3.72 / 3.6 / 3.65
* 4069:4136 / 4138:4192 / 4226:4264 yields -0.6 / 3.46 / 3.74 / 3.58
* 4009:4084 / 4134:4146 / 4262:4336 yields 0.0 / 3.72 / 3.56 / 3.66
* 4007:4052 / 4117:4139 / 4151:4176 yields 0.2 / 3.79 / 3.6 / 3.65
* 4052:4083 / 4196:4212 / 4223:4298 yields 0.1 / 3.64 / 3.72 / 3.69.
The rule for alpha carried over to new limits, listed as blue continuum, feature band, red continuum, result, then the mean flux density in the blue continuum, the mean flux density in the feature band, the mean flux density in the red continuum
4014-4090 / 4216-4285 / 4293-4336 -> -3.81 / 3.71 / 3.71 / 3.45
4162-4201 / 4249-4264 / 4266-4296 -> -0.35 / 3.63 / 3.77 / 3.71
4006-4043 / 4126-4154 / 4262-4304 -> 1.42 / 3.81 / 3.55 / 3.65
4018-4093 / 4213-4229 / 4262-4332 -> -0.14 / 3.7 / 3.65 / 3.58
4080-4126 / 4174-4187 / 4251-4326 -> -0.10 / 3.43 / 3.54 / 3.62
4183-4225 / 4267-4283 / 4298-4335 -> -0.69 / 3.69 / 3.68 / 3.43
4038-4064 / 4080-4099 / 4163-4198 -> 1.04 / 3.71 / 3.49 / 3.65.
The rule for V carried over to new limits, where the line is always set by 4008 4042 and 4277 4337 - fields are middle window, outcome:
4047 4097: 1.8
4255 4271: -0.9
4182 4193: -0.3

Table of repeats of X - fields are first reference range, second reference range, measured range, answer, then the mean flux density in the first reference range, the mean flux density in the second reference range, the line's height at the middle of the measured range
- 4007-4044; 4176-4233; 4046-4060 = 0.02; 3.8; 3.68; 3.78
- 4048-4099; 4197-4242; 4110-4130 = 0.03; 3.59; 3.72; 3.63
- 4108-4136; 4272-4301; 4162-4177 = -0.01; 3.51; 3.68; 3.56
